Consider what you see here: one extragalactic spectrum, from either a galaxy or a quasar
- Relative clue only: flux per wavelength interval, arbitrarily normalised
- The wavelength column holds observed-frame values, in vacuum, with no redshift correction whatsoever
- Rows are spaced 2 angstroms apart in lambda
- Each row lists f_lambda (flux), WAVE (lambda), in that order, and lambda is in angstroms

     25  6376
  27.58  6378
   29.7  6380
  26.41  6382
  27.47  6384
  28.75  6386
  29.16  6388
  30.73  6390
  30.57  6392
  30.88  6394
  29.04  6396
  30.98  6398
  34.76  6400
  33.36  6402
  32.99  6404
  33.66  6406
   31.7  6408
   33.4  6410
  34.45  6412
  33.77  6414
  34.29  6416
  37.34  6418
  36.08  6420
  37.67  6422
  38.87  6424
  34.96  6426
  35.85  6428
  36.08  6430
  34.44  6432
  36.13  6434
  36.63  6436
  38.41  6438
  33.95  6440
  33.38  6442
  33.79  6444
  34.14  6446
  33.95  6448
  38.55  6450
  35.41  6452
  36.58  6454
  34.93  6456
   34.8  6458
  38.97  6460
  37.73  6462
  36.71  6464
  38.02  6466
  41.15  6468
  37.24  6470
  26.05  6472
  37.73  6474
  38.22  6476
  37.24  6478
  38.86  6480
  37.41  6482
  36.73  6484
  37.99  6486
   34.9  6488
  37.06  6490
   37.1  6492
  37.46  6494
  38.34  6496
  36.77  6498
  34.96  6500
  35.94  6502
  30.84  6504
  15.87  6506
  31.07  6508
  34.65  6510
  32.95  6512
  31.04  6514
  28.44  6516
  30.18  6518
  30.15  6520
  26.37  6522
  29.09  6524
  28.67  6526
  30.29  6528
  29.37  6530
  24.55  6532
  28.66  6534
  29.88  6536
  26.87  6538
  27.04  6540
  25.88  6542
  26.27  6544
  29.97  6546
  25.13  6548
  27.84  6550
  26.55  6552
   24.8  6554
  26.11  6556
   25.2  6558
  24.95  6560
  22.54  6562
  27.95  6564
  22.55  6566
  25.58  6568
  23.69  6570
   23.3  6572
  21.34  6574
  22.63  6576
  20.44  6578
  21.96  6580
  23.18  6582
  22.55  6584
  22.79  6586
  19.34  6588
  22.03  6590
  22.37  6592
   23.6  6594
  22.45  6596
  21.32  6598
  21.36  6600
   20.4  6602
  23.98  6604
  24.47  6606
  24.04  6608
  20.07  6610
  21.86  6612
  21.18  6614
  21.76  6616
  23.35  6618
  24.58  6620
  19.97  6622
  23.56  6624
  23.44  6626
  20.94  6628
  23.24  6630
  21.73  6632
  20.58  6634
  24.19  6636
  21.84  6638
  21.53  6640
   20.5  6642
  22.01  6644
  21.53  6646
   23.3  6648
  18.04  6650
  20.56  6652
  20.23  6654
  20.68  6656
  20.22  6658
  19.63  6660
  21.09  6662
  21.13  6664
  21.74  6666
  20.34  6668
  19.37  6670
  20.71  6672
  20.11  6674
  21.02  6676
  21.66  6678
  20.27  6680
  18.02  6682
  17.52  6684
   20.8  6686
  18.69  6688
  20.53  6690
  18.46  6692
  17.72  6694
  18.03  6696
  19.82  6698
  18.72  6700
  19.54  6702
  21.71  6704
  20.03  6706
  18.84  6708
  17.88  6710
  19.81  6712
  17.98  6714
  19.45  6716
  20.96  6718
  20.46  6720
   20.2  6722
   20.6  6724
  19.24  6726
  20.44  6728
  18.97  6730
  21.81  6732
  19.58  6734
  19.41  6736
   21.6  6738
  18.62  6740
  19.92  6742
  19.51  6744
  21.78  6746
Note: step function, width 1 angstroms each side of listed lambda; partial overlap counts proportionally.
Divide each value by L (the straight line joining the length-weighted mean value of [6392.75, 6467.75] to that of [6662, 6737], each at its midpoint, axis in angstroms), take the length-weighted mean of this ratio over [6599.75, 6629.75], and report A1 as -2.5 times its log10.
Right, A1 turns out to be 0.103 mag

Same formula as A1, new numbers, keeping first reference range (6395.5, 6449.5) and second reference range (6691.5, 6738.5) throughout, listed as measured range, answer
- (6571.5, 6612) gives 0.17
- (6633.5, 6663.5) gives 0.10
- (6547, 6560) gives 0.08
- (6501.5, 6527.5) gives 0.02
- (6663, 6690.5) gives 0.08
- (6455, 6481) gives -0.14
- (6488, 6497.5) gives -0.20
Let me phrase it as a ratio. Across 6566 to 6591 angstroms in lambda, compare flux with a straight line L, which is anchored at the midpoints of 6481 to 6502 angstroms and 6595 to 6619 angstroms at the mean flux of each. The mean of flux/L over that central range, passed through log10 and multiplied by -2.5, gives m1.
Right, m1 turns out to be 0.15 mag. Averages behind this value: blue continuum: 36.8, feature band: 22.4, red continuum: 22.2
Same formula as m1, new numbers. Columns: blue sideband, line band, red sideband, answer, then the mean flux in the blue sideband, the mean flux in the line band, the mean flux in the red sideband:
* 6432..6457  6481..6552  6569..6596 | -0.084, 35.4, 31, 22.3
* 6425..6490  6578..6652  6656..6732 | 0.146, 36.2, 22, 19.8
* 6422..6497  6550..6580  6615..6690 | 0.161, 36.4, 24.2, 21.1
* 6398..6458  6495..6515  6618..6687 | -0.067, 35.1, 32.2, 21.1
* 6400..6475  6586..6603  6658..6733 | 0.195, 35.5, 21.7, 19.8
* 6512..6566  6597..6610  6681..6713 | 0.077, 27.5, 22.4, 19.1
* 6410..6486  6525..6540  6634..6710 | 0.070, 36.1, 28.2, 20.2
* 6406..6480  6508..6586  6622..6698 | 0.082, 35.8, 26.6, 20.7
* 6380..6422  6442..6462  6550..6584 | -0.203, 32.1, 35.7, 24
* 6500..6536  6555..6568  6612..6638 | 0.069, 29.5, 24.9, 22.3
